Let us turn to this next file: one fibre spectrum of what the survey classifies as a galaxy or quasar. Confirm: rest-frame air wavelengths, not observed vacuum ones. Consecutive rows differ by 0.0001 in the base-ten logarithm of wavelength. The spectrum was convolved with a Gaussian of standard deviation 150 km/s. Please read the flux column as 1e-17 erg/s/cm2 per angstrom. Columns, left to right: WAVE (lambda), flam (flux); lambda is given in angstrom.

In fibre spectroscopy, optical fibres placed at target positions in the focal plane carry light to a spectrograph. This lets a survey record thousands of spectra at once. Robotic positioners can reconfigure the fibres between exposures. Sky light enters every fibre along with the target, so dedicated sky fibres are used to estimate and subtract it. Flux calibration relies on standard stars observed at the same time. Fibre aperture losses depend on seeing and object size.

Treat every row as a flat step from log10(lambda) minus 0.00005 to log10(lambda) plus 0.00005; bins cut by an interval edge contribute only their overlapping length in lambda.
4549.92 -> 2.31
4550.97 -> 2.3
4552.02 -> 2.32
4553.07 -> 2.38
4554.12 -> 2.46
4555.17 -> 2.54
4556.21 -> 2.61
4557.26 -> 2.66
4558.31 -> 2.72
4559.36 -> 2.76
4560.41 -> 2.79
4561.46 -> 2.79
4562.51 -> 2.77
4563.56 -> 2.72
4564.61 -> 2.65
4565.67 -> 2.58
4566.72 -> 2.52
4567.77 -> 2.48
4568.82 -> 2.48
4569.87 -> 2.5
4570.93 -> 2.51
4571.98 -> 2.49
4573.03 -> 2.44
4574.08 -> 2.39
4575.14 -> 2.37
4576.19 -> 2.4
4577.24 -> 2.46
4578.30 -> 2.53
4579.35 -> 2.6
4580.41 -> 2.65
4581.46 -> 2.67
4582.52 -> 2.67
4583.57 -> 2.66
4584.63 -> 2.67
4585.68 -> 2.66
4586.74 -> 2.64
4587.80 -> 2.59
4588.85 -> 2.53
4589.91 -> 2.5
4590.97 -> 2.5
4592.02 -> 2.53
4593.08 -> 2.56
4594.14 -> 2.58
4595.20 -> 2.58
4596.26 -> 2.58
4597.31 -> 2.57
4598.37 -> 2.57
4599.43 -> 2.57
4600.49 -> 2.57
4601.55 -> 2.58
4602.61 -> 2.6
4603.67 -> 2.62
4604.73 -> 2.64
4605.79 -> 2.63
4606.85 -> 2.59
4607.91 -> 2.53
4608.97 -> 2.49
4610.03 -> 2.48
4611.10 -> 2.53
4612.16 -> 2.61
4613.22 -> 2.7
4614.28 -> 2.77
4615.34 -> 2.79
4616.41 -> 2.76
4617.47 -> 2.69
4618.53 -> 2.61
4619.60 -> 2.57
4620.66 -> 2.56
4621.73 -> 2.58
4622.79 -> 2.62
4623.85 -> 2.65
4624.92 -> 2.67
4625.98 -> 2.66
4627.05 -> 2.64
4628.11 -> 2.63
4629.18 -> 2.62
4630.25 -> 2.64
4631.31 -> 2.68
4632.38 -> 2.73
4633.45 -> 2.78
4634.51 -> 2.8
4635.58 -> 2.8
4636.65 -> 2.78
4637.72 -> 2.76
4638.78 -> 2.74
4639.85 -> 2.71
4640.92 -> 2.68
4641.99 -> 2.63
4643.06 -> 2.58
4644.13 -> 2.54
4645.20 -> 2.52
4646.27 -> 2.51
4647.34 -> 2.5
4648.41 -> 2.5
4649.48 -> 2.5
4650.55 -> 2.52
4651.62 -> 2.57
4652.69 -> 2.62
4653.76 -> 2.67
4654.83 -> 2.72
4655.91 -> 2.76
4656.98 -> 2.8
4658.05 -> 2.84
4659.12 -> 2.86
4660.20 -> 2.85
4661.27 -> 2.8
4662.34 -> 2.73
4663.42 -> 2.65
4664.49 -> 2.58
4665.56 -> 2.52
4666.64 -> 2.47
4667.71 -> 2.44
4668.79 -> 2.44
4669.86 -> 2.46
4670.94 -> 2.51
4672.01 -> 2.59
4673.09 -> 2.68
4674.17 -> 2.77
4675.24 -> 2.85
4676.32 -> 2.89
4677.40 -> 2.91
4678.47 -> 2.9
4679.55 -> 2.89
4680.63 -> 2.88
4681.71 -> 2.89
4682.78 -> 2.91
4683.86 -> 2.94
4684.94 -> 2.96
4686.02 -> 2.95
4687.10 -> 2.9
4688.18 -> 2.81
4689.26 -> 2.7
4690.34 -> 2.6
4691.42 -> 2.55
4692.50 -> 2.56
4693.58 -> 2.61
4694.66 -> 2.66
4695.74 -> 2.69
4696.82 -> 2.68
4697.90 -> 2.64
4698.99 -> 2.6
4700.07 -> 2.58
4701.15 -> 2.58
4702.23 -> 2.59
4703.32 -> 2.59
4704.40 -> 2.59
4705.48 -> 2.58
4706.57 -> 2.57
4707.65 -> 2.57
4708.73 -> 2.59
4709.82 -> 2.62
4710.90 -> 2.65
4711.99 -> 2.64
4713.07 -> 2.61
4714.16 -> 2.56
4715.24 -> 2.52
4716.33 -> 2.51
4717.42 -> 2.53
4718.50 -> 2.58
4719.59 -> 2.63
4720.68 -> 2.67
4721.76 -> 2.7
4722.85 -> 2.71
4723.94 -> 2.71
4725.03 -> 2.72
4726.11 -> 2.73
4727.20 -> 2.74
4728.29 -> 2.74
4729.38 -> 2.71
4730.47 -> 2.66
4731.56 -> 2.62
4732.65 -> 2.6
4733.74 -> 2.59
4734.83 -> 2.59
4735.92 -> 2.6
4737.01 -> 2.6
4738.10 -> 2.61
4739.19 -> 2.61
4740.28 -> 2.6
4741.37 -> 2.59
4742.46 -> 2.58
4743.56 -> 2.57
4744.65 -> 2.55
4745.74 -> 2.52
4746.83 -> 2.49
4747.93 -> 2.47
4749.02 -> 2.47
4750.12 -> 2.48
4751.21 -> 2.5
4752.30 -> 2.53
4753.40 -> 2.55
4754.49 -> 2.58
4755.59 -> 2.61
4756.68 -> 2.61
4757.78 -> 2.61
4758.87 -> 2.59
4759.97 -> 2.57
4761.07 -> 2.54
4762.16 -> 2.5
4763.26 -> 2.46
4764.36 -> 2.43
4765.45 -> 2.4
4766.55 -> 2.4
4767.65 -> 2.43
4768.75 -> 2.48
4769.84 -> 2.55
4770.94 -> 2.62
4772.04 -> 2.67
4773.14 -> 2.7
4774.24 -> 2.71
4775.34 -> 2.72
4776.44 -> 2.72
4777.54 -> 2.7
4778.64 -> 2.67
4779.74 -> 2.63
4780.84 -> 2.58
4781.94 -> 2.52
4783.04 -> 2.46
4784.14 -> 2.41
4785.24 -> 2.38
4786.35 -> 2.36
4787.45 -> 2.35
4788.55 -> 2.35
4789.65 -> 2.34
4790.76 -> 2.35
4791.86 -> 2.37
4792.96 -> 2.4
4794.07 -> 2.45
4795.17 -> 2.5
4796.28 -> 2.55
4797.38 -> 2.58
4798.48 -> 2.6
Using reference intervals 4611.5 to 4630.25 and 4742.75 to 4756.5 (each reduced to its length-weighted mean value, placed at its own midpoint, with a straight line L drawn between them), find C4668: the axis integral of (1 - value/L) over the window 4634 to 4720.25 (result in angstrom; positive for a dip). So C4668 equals -2.3 angstrom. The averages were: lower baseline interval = 2.65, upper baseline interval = 2.53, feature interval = 2.67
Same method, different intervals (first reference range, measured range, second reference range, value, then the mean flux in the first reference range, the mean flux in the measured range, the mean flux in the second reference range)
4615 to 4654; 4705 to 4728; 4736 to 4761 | -0.4 angstrom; 2.64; 2.63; 2.56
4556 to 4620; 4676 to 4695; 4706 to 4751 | -1.5 angstrom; 2.59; 2.81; 2.6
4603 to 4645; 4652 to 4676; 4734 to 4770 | -0.5 angstrom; 2.65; 2.67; 2.54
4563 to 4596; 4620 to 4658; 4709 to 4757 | -1.2 angstrom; 2.55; 2.65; 2.6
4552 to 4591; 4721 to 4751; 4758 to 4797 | -1.0 angstrom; 2.57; 2.61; 2.51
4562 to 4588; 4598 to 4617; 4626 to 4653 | -0.1 angstrom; 2.56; 2.61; 2.64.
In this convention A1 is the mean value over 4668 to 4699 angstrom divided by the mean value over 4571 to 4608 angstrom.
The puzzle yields 1.07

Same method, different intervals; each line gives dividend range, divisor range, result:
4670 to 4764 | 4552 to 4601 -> 1.03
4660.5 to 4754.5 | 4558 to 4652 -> 1.01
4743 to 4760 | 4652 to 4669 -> 0.95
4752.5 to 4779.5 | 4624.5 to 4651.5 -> 0.97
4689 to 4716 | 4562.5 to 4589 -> 1.02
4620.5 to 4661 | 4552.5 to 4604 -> 1.03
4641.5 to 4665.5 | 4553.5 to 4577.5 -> 1.03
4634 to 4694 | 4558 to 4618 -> 1.04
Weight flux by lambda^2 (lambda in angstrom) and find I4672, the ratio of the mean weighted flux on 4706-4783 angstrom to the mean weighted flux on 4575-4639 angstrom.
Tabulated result 1.05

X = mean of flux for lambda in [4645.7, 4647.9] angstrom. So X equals 2.51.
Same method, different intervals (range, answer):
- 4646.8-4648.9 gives 2.5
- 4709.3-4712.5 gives 2.64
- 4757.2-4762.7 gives 2.56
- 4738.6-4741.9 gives 2.6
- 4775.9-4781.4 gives 2.66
